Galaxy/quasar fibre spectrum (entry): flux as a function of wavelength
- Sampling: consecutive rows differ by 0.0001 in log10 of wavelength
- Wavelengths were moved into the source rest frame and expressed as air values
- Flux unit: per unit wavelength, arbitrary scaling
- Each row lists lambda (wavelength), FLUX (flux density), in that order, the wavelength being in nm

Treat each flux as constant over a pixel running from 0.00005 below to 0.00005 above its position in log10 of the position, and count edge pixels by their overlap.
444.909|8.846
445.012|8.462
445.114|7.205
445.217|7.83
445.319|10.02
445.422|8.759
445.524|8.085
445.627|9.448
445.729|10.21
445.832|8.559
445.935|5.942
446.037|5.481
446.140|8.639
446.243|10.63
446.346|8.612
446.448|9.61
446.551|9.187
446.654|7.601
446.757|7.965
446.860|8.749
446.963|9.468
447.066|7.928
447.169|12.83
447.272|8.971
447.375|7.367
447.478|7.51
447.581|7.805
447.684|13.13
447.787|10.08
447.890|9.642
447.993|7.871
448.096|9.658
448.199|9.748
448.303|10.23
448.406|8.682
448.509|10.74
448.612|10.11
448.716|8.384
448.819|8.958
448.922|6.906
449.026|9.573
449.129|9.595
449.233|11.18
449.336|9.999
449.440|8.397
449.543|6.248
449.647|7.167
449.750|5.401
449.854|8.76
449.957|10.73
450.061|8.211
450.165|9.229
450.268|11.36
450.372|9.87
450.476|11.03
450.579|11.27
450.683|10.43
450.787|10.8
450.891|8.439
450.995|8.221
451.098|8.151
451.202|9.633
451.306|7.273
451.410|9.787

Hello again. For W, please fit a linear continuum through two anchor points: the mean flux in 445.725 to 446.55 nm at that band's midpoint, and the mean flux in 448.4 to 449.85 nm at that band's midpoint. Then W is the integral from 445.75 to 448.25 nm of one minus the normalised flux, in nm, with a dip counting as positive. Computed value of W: -0.12 nm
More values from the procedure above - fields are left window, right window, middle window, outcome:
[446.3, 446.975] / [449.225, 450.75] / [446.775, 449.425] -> -0.13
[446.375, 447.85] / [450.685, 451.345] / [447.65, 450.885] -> -0.15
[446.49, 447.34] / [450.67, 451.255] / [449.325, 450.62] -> 0.02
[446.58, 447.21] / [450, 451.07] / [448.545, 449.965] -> 0.14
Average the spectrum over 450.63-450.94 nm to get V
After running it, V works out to 9.89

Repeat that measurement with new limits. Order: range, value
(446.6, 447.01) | 8.43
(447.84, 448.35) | 9.42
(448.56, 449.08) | 8.79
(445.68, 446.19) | 7.75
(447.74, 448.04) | 9.21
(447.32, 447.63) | 7.58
